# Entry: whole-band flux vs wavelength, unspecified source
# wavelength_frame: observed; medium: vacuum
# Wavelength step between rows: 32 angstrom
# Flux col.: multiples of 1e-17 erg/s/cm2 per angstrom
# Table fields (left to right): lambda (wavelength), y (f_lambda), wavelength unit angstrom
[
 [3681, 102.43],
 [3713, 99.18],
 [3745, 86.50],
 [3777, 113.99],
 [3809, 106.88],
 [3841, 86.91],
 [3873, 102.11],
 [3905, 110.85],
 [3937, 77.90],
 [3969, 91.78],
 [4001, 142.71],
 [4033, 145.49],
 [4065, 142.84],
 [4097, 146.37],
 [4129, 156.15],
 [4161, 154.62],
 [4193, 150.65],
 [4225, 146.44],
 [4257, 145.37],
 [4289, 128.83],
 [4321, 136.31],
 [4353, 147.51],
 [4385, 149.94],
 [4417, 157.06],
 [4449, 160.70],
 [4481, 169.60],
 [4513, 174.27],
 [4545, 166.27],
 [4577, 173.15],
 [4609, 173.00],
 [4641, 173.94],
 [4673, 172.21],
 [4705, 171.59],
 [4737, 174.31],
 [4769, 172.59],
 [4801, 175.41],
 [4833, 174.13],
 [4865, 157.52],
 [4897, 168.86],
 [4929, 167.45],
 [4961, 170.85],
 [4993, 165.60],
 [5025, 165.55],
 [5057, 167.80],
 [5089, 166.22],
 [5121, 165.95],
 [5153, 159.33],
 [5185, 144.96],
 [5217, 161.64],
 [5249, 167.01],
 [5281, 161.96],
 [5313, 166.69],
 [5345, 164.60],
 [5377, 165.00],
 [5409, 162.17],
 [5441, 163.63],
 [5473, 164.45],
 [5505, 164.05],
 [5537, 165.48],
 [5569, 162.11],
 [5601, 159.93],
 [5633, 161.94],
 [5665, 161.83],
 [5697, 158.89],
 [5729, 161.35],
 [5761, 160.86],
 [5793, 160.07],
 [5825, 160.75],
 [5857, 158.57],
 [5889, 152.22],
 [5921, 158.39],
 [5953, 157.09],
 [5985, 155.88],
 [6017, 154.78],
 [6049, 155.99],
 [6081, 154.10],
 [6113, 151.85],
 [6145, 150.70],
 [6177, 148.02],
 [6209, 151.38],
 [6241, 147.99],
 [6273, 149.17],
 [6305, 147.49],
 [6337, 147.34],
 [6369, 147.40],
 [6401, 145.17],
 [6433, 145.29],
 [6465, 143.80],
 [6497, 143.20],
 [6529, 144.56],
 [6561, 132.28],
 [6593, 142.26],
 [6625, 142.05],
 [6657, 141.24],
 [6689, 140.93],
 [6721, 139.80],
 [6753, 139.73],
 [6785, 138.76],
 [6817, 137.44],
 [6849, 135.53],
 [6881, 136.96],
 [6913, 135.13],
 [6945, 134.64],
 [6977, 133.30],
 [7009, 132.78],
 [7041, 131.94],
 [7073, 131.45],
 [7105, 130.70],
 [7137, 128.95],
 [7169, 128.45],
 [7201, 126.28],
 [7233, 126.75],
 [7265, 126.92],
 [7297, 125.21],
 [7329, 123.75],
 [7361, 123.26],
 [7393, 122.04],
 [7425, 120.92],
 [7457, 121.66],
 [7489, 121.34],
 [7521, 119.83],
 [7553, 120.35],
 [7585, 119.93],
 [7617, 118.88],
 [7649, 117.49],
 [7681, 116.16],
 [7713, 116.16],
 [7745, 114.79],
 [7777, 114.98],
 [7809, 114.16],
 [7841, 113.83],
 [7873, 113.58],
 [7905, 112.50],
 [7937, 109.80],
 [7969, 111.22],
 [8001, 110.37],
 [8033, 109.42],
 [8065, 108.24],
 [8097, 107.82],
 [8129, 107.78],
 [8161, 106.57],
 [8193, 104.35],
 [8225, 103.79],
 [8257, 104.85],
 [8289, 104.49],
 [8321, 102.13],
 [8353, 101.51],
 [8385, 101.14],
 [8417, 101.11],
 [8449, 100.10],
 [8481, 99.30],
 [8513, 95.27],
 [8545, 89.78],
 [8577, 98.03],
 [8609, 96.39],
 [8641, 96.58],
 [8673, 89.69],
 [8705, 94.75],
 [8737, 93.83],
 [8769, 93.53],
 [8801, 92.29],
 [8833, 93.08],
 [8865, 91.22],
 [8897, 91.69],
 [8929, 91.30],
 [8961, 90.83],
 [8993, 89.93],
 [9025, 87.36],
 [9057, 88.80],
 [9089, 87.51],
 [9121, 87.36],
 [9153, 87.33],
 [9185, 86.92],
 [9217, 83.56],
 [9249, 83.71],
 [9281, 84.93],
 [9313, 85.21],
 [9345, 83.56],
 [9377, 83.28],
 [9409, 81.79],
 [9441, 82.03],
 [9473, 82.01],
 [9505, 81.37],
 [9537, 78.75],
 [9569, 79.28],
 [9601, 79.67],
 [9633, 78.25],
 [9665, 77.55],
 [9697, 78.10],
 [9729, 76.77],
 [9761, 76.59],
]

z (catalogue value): 0.000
